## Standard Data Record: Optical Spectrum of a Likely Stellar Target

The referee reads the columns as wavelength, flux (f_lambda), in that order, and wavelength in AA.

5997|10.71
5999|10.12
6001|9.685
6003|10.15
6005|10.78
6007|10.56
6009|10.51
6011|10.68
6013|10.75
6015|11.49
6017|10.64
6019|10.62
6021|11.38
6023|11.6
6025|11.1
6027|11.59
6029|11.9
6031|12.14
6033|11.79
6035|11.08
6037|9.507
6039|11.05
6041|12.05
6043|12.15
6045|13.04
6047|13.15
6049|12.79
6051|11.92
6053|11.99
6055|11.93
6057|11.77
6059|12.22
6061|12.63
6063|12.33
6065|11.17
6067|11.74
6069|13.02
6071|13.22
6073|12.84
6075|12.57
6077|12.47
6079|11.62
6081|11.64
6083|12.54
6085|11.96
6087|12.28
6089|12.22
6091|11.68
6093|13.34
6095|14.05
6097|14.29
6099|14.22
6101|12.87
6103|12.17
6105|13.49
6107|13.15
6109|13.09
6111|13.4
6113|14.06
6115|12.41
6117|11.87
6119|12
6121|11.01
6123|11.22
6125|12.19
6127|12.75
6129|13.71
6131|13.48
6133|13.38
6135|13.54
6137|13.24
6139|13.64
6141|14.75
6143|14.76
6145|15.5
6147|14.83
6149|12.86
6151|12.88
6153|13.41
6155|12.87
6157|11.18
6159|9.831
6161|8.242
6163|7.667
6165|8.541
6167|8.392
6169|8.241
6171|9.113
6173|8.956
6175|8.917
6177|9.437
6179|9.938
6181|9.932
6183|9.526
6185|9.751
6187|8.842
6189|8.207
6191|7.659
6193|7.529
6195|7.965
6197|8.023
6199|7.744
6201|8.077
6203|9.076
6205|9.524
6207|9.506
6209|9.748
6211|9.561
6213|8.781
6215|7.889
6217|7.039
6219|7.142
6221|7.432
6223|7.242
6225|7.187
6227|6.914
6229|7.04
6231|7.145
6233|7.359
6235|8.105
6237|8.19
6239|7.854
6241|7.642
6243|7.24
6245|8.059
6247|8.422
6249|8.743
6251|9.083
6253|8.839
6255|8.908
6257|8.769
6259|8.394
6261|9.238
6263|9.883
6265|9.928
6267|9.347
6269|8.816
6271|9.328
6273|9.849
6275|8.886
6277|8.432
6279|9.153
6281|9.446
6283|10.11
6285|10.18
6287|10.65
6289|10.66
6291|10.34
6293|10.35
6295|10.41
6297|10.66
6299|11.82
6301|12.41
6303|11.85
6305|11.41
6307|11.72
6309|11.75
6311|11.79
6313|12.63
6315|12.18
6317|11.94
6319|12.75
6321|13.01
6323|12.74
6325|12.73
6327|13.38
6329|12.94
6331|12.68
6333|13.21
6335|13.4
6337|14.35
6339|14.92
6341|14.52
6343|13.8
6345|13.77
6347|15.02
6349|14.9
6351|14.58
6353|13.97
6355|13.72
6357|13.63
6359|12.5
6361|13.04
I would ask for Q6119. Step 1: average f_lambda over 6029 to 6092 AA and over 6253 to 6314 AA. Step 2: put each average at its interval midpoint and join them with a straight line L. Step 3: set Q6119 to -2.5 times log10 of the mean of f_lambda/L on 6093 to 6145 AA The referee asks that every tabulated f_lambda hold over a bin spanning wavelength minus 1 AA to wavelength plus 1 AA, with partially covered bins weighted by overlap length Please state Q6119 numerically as -0.141 mag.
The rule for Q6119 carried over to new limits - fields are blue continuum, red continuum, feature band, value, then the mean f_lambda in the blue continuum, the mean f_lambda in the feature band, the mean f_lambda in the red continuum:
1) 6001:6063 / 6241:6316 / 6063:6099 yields -0.13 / 11.5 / 12.6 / 9.96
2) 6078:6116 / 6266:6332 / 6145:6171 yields 0.14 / 12.9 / 10.9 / 11.1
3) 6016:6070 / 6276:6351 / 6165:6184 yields 0.29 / 11.8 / 9.13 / 12.1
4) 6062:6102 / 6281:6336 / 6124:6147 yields -0.11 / 12.6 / 13.8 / 11.8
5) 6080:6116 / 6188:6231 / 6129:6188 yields -0.09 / 12.9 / 11.3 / 8.04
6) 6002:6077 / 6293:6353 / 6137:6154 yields -0.16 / 11.7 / 14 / 12.8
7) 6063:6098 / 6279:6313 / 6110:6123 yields -0.01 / 12.5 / 12.4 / 11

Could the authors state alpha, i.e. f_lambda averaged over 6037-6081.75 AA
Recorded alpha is 12.2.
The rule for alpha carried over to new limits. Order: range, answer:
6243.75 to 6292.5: 9.31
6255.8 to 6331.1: 10.8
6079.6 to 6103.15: 12.8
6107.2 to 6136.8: 12.7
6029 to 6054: 11.9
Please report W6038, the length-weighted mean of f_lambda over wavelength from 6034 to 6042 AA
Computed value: 10.9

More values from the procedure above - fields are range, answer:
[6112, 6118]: 12.8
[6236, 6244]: 7.73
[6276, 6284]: 9.29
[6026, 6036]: 11.7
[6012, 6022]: 11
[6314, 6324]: 12.5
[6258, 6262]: 8.82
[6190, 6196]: 7.72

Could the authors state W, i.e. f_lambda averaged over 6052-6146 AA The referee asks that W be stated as 12.8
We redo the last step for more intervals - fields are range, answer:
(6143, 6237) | 9.2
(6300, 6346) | 12.9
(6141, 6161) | 13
